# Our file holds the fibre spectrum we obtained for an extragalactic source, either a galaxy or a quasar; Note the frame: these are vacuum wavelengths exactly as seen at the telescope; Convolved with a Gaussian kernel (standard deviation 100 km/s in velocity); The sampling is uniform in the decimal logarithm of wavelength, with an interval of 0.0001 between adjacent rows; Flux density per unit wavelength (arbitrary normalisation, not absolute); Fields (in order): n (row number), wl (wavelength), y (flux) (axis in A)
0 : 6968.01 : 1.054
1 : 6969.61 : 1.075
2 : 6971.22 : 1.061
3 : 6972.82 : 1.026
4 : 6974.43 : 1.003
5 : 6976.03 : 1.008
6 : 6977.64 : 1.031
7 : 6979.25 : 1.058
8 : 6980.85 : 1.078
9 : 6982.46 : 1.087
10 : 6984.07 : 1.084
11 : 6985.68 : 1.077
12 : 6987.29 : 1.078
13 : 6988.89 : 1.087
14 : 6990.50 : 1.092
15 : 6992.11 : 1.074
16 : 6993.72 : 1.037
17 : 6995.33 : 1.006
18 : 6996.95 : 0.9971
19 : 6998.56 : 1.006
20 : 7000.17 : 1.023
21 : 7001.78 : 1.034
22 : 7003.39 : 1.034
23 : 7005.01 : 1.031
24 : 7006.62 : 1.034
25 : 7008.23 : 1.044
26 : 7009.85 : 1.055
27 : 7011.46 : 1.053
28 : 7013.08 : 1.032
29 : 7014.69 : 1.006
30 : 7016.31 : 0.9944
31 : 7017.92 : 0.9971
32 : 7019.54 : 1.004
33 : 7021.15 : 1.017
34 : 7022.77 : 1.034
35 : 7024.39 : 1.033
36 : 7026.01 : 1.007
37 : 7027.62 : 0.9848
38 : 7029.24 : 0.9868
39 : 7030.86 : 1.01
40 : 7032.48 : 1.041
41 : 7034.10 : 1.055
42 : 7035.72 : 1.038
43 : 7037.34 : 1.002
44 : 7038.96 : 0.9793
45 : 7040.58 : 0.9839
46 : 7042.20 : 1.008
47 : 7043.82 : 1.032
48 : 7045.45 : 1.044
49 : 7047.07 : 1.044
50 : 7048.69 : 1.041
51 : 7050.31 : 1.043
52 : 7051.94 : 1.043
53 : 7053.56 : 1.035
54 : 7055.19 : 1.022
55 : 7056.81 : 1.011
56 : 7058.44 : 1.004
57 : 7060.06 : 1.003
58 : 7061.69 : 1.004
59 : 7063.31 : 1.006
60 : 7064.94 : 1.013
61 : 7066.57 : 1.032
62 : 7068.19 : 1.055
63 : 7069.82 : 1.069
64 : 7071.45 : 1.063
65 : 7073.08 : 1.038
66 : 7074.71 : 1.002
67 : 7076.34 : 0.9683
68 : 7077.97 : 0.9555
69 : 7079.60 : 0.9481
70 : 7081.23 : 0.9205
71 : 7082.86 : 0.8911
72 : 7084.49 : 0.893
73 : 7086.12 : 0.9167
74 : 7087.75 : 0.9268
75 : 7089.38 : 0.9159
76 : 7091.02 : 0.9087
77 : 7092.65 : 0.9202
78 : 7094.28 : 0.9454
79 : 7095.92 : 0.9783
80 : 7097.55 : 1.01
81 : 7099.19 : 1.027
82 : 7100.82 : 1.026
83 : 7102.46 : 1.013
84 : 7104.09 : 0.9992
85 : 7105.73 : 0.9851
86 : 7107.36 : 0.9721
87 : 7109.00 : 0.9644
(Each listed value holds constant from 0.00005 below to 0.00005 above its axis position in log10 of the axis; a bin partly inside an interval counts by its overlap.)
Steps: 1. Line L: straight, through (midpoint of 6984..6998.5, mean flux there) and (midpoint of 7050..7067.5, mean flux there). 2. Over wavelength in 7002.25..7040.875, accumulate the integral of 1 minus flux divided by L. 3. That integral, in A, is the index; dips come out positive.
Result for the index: 0.7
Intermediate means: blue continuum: 1.05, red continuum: 1.02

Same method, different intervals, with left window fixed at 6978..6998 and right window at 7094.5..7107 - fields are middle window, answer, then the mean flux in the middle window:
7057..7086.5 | 0.8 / 0.989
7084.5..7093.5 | 0.8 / 0.916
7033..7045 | 0.2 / 1.02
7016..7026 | 0.3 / 1.01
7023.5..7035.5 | 0.2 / 1.02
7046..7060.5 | 0.0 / 1.03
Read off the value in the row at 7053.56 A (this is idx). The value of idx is 1.035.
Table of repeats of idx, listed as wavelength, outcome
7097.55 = 1.01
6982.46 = 1.087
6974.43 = 1.003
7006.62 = 1.034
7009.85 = 1.055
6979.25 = 1.058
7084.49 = 0.893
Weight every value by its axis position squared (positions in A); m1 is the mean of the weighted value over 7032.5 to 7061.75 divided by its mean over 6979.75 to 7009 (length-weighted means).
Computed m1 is 1.0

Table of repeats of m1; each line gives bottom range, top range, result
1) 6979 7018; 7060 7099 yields 0.95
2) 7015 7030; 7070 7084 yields 0.98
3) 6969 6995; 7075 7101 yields 0.92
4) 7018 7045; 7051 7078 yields 1.02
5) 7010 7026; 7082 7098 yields 0.93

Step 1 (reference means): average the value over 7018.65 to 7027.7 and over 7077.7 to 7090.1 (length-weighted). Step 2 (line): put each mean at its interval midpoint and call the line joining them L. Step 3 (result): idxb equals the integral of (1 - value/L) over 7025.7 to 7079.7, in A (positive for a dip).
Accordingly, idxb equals -2.7 A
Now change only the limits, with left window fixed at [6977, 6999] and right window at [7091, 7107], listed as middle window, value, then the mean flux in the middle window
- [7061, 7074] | -0.38 A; 1.04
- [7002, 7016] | 0.12 A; 1.03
